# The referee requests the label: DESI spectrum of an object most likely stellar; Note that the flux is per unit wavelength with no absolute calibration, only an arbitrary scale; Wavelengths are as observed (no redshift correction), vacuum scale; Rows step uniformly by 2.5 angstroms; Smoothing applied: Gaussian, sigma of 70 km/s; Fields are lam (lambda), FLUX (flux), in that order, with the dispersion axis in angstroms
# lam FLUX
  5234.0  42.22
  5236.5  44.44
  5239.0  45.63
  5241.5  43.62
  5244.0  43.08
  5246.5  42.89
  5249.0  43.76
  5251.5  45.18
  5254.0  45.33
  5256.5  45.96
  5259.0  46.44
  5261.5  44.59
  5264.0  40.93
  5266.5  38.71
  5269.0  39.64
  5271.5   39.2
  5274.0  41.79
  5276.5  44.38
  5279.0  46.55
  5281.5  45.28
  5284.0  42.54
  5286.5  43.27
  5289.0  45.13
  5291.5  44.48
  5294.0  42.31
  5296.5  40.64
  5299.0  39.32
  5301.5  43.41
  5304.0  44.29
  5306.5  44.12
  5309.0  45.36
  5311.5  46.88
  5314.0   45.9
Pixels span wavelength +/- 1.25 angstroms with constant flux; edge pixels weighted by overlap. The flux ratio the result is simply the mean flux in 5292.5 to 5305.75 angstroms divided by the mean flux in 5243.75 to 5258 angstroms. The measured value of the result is 0.95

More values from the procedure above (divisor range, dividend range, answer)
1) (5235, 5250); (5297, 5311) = 0.99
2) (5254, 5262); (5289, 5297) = 0.94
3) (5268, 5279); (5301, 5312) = 1.07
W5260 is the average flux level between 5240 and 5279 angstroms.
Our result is 43.2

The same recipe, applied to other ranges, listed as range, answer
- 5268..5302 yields 42.7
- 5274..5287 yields 44.2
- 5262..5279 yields 41.4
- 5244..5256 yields 44.3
